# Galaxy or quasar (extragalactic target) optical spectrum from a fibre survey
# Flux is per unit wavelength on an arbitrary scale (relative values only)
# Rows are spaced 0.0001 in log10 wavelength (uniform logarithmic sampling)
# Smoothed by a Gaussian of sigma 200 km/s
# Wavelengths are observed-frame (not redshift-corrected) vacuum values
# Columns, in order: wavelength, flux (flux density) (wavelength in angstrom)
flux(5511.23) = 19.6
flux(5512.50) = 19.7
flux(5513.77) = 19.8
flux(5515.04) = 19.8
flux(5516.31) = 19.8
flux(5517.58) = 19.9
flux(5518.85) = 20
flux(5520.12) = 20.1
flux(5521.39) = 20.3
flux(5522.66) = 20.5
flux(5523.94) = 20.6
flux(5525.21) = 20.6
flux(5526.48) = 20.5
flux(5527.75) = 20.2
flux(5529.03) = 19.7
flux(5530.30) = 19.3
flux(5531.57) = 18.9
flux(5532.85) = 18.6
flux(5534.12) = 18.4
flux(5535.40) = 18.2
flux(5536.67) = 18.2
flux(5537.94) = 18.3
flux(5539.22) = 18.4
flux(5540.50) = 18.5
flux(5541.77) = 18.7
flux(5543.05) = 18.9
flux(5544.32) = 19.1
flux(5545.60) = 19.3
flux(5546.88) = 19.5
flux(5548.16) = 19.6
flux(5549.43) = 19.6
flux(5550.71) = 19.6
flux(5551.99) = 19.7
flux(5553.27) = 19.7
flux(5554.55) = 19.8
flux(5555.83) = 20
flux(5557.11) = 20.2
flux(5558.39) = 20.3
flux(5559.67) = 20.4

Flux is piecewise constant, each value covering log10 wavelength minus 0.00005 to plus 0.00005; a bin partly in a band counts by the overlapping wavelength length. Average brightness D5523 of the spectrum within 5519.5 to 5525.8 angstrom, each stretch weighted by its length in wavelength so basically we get 20.4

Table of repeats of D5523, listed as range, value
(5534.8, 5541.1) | 18.3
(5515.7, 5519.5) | 19.9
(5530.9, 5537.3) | 18.5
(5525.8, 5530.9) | 19.9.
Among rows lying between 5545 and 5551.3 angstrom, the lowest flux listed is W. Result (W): 19.3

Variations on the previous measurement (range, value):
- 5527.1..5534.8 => 18.4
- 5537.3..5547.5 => 18.3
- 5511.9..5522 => 19.7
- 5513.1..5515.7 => 19.8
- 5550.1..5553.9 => 19.6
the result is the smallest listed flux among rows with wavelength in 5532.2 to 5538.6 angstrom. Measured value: 18.2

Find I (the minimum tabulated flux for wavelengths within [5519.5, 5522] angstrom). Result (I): 20.1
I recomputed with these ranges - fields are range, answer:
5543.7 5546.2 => 19.1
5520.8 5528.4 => 20.2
